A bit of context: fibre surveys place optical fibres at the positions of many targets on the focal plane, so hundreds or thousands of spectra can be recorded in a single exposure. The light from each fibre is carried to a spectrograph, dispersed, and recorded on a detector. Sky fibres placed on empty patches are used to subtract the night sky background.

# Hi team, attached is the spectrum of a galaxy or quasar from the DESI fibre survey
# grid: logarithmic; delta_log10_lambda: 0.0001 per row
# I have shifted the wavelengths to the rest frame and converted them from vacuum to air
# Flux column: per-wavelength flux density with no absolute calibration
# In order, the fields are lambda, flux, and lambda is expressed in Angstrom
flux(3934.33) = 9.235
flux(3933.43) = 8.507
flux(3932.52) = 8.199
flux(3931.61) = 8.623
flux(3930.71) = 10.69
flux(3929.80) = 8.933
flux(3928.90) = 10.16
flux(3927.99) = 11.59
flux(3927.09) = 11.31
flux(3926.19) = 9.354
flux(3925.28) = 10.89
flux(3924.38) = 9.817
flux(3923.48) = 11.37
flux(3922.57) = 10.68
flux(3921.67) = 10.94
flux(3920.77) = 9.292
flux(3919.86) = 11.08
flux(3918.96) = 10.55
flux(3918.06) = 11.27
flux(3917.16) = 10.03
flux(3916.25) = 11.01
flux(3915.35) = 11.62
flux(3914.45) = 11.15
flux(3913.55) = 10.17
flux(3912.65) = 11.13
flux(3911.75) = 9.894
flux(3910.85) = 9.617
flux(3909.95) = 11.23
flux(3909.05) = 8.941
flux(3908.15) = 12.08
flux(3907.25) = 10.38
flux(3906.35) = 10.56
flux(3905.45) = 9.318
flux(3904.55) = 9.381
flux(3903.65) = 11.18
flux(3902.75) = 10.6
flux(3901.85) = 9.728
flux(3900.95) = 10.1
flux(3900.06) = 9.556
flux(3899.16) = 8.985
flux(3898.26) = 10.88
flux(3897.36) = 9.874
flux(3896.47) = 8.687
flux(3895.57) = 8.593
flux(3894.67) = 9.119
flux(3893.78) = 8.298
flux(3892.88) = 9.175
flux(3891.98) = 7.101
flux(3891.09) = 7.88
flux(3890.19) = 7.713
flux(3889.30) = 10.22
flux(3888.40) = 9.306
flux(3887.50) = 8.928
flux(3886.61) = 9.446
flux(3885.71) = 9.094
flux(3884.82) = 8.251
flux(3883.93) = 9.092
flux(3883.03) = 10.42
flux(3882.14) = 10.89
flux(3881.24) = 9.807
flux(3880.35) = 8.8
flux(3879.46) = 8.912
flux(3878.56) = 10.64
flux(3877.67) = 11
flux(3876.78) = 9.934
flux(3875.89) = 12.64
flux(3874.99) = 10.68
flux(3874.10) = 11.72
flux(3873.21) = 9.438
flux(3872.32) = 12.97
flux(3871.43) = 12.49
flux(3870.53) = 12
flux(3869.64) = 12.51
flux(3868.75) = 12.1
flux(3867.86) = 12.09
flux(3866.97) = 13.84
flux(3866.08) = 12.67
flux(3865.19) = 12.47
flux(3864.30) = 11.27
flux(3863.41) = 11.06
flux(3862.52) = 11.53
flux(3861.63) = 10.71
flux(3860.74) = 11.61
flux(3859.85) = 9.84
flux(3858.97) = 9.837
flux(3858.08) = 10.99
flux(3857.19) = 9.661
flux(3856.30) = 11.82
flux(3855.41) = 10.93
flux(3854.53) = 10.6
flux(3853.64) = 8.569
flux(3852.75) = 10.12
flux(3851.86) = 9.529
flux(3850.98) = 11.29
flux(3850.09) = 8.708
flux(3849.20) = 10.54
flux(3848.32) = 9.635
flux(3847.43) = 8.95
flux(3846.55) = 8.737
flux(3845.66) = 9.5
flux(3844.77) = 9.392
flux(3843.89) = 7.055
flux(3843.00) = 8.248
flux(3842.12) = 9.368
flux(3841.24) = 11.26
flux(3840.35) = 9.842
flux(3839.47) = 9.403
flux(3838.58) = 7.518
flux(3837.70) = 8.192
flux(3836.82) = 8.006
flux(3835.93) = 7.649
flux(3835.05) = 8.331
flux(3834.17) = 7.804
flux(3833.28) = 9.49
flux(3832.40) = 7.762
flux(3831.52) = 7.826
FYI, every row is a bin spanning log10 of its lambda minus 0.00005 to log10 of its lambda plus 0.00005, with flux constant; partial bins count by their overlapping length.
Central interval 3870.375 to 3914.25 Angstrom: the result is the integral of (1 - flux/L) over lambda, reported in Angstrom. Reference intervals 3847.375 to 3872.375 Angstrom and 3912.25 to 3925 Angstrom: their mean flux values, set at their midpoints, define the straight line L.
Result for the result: 3.8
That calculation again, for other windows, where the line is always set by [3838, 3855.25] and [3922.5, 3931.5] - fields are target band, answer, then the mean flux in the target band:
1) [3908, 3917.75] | -0.3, 10.6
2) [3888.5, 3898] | 1.2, 8.73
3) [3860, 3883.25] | -3.8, 11.3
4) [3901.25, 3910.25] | -0.2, 10.3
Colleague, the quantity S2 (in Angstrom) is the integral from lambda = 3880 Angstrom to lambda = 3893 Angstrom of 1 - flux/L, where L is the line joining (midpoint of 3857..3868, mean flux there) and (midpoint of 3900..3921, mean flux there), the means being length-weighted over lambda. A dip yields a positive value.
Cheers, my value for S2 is 2.2 Angstrom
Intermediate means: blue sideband 11.4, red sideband 10.4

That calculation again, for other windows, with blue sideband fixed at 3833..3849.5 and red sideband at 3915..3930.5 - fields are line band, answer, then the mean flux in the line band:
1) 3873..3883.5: -0.9 Angstrom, 10.4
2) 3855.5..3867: -2.4 Angstrom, 11.2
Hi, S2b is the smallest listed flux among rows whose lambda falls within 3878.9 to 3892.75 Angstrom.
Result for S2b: 7.101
